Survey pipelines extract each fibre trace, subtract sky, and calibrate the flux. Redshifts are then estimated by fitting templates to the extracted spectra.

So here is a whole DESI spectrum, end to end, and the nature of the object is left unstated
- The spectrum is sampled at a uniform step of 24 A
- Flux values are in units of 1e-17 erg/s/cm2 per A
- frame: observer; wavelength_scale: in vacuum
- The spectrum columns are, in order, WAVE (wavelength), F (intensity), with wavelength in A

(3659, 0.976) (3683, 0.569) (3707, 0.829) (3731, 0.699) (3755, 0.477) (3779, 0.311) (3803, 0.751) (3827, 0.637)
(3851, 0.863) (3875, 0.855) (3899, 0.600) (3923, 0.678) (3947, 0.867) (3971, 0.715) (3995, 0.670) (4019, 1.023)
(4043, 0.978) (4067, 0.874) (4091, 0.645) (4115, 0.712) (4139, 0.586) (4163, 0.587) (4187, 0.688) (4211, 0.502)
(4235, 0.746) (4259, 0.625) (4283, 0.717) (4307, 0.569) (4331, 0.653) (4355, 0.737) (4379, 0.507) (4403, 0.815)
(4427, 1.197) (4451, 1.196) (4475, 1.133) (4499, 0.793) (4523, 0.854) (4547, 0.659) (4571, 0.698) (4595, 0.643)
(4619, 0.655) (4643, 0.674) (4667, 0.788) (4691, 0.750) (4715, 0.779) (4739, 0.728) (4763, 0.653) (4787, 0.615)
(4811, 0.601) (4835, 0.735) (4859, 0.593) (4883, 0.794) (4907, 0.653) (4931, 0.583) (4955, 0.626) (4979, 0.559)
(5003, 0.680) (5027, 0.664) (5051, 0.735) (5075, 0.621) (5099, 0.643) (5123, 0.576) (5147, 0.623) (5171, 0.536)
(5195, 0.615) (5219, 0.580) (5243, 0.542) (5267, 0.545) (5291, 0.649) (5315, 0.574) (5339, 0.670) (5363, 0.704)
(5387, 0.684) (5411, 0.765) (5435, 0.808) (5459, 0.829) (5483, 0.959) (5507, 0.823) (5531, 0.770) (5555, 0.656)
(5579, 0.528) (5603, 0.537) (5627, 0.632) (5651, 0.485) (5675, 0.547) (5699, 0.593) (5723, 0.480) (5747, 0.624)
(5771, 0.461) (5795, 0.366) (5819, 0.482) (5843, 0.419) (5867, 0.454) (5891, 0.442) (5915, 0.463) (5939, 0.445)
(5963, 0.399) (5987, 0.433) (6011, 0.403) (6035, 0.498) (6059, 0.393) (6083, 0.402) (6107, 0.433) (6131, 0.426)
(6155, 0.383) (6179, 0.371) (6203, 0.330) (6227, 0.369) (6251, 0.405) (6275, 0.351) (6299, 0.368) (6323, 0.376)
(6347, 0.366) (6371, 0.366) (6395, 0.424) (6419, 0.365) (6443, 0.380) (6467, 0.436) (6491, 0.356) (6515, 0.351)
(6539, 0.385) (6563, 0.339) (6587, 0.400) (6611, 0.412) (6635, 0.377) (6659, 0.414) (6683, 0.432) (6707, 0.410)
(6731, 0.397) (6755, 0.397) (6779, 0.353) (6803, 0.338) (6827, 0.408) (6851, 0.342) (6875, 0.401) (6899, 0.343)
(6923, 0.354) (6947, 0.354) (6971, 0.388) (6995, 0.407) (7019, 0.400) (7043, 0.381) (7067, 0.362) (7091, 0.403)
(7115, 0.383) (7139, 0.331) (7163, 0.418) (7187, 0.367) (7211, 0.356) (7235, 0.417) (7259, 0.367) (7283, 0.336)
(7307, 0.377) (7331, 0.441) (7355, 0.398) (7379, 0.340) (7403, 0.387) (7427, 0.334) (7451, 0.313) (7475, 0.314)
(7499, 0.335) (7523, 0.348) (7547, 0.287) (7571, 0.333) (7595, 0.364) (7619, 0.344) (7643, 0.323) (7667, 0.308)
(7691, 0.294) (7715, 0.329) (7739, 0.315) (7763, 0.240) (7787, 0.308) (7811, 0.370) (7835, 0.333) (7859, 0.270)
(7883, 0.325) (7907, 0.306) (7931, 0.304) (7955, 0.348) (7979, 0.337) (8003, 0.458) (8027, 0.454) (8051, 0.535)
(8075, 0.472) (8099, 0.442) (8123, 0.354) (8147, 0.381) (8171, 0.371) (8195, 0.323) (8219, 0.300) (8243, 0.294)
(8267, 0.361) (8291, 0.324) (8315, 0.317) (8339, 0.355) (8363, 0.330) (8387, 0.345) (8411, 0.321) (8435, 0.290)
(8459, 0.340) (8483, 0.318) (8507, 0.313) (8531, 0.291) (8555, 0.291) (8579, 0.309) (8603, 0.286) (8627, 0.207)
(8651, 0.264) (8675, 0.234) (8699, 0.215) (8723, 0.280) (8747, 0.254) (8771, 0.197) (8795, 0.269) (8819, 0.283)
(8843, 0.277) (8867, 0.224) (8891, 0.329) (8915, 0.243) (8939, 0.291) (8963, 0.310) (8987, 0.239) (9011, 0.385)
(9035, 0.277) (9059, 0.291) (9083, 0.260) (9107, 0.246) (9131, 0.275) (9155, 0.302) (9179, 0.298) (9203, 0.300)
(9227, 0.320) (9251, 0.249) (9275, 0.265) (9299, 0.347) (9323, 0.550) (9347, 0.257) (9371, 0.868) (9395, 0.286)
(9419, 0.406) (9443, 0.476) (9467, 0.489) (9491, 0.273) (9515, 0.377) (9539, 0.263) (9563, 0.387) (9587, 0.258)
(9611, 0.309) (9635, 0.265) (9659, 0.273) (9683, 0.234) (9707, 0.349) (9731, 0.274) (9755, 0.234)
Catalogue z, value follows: 1.881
